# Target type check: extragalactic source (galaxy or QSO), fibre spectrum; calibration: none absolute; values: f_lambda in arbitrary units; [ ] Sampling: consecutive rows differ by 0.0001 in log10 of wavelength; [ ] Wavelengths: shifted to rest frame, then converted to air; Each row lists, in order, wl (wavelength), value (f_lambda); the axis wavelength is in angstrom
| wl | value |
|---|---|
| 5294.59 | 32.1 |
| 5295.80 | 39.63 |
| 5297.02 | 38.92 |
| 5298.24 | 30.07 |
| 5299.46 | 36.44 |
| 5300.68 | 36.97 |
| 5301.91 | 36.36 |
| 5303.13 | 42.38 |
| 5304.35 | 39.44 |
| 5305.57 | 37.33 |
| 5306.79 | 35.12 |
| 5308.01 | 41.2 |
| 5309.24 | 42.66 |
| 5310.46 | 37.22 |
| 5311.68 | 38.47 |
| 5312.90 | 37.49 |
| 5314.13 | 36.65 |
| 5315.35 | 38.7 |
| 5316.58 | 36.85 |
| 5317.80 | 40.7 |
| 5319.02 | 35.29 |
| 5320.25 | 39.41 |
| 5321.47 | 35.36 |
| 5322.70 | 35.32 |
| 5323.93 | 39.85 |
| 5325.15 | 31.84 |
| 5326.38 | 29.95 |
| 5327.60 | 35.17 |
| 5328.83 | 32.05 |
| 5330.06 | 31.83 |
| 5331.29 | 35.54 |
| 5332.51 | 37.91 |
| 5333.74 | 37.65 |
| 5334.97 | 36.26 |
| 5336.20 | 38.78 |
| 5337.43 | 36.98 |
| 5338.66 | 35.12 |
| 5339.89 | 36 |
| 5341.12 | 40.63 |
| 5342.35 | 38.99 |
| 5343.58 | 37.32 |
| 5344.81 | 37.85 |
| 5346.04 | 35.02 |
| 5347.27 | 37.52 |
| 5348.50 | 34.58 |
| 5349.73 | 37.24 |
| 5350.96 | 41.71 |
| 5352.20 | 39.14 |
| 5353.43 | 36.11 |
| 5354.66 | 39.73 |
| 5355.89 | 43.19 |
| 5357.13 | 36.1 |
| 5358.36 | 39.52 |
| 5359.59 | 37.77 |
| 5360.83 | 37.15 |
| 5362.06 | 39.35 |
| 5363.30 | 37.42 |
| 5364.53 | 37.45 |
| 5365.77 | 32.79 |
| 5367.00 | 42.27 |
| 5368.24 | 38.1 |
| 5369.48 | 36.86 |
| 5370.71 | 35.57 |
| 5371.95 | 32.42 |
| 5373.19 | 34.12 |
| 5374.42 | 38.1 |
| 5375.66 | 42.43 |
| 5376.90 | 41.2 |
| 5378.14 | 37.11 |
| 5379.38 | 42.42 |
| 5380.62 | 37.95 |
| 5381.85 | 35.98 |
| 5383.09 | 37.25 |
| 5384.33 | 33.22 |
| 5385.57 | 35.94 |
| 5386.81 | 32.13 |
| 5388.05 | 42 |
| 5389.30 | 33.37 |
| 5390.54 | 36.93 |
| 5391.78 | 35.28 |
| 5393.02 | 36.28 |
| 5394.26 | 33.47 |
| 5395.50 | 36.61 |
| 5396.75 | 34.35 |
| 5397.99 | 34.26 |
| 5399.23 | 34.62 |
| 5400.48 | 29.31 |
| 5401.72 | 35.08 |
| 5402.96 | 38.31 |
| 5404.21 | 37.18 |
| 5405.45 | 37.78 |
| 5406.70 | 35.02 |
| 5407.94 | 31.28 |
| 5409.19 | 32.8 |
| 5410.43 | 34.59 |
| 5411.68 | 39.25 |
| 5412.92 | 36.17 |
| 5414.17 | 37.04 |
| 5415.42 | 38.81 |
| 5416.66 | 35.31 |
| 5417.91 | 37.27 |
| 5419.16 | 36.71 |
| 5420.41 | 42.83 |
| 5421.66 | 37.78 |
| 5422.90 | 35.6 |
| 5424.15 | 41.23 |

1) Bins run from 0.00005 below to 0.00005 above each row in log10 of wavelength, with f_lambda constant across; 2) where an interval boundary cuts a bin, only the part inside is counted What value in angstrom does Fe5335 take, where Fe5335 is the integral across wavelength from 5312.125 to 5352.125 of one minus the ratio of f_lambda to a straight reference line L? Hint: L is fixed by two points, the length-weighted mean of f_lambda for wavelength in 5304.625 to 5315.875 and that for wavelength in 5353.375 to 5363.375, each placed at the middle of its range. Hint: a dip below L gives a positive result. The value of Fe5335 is 1.9 angstrom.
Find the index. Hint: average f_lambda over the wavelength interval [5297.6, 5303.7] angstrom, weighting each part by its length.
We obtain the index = 36.4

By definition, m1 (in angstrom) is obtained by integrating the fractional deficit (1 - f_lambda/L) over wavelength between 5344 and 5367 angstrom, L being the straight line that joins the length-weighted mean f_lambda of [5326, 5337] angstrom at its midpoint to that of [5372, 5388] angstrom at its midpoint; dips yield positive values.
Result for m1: -1.0 angstrom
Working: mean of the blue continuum 35.2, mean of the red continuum 37.3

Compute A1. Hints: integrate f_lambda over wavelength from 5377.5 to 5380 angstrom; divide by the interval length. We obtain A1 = 39.7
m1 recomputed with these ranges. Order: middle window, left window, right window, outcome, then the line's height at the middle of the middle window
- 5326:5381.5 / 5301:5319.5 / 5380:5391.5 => -0.4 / 37.1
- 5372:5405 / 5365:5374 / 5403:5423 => 0.1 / 36.3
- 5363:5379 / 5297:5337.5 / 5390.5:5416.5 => -0.7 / 35.9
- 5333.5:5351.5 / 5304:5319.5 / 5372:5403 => 0.0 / 37.4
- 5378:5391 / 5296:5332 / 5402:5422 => 0.0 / 36.7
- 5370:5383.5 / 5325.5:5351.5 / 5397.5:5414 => -0.8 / 35.6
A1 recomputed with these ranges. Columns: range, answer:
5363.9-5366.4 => 35.3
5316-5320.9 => 38.1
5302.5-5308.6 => 39.1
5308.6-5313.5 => 39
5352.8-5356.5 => 39.8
